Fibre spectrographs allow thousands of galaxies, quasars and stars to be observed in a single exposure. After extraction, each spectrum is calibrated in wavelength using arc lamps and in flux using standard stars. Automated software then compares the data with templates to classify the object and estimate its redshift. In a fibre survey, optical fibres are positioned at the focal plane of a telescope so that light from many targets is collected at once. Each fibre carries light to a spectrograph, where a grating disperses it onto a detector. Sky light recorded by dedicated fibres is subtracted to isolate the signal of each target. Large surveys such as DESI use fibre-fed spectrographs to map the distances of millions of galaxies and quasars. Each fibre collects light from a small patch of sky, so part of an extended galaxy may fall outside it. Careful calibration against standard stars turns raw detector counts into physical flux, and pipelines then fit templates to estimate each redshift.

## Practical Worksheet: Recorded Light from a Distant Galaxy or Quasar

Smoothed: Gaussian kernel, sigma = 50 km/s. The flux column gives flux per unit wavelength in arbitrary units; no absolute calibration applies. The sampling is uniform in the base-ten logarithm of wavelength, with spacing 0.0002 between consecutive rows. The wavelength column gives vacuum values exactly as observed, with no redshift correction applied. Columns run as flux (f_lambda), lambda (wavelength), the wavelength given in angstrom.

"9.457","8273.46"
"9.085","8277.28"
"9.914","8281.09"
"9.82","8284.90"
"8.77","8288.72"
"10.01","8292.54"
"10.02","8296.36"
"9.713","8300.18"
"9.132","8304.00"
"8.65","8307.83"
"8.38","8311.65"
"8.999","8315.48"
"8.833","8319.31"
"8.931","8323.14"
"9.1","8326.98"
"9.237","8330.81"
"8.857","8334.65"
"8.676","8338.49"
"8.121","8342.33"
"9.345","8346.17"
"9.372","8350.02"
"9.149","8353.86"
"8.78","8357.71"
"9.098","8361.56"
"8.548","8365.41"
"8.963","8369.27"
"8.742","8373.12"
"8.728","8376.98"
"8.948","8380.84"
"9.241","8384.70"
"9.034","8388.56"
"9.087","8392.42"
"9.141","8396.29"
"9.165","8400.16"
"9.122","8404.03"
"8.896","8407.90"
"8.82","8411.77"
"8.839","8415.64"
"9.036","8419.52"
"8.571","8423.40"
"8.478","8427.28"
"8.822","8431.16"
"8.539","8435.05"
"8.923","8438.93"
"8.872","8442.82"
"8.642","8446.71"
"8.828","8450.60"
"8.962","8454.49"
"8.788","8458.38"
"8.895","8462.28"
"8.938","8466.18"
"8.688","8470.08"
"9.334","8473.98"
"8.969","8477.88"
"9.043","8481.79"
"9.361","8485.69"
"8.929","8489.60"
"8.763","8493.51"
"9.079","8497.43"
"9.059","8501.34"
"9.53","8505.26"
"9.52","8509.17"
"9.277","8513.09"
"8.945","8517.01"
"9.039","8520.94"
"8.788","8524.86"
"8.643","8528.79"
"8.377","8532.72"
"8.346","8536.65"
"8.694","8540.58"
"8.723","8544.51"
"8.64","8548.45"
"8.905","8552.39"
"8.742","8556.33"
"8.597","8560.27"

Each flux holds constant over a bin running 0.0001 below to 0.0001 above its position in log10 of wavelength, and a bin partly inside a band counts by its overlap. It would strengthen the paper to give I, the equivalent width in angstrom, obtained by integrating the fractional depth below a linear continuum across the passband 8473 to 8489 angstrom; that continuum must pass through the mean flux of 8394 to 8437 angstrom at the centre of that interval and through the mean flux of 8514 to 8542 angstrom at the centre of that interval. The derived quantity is -0.68 angstrom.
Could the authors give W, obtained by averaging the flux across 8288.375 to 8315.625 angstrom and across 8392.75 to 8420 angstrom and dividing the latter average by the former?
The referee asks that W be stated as 0.97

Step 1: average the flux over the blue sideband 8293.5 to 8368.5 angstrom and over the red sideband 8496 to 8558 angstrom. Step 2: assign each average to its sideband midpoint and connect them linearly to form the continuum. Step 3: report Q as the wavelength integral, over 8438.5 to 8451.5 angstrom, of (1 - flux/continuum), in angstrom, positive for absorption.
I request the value 0.2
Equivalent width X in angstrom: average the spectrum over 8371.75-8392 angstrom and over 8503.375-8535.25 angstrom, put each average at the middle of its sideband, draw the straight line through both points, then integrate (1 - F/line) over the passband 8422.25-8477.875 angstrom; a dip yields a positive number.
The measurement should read 1.02 angstrom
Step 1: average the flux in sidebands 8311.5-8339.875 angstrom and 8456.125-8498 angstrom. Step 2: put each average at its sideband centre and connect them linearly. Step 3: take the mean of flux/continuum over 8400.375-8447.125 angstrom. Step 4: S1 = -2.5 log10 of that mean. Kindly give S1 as 0.02 mag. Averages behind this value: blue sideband 8.91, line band 8.82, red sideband 8.98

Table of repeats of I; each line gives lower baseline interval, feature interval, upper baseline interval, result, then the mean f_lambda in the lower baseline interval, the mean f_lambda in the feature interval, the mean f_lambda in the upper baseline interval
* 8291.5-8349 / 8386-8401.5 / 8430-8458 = -0.4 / 9.06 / 9.11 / 8.8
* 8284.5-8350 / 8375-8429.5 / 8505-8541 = 0.4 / 9.08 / 8.94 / 8.9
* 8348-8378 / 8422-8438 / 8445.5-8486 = 0.6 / 8.93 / 8.62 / 8.94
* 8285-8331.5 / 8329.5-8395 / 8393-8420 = 1.0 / 9.17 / 8.94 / 9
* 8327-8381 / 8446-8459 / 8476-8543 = 0.2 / 8.9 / 8.83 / 8.96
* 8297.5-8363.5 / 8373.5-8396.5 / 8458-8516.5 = 0.0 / 8.98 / 9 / 9.08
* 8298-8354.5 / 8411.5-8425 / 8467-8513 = 0.3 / 8.97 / 8.82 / 9.12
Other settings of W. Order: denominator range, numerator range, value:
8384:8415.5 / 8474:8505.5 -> 1.00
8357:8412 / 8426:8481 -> 0.99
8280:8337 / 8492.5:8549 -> 0.97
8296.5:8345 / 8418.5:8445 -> 0.98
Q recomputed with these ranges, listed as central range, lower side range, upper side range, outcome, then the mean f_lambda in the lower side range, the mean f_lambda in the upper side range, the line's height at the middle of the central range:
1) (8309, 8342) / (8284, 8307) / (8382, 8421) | 1.9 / 9.52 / 9.04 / 9.38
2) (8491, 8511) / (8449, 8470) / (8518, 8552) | -1.0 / 8.87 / 8.67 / 8.76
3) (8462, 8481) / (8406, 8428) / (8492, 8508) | 0.1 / 8.79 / 9.14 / 9.02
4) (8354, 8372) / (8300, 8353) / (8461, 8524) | 0.2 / 8.93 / 9.08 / 8.97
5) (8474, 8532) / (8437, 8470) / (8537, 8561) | -1.9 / 8.85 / 8.7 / 8.77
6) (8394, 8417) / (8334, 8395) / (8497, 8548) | -0.2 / 8.92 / 8.91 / 8.92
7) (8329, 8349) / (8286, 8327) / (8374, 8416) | 0.5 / 9.15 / 9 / 9.1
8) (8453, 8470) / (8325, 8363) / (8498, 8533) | 0.3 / 8.97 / 9.05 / 9.03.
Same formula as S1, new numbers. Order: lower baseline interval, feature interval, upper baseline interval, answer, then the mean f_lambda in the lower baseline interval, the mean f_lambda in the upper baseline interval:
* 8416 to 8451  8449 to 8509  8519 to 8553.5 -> -0.038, 8.74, 8.68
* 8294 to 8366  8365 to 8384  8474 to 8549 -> 0.020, 9.01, 8.95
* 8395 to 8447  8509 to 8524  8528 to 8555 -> -0.056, 8.85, 8.62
